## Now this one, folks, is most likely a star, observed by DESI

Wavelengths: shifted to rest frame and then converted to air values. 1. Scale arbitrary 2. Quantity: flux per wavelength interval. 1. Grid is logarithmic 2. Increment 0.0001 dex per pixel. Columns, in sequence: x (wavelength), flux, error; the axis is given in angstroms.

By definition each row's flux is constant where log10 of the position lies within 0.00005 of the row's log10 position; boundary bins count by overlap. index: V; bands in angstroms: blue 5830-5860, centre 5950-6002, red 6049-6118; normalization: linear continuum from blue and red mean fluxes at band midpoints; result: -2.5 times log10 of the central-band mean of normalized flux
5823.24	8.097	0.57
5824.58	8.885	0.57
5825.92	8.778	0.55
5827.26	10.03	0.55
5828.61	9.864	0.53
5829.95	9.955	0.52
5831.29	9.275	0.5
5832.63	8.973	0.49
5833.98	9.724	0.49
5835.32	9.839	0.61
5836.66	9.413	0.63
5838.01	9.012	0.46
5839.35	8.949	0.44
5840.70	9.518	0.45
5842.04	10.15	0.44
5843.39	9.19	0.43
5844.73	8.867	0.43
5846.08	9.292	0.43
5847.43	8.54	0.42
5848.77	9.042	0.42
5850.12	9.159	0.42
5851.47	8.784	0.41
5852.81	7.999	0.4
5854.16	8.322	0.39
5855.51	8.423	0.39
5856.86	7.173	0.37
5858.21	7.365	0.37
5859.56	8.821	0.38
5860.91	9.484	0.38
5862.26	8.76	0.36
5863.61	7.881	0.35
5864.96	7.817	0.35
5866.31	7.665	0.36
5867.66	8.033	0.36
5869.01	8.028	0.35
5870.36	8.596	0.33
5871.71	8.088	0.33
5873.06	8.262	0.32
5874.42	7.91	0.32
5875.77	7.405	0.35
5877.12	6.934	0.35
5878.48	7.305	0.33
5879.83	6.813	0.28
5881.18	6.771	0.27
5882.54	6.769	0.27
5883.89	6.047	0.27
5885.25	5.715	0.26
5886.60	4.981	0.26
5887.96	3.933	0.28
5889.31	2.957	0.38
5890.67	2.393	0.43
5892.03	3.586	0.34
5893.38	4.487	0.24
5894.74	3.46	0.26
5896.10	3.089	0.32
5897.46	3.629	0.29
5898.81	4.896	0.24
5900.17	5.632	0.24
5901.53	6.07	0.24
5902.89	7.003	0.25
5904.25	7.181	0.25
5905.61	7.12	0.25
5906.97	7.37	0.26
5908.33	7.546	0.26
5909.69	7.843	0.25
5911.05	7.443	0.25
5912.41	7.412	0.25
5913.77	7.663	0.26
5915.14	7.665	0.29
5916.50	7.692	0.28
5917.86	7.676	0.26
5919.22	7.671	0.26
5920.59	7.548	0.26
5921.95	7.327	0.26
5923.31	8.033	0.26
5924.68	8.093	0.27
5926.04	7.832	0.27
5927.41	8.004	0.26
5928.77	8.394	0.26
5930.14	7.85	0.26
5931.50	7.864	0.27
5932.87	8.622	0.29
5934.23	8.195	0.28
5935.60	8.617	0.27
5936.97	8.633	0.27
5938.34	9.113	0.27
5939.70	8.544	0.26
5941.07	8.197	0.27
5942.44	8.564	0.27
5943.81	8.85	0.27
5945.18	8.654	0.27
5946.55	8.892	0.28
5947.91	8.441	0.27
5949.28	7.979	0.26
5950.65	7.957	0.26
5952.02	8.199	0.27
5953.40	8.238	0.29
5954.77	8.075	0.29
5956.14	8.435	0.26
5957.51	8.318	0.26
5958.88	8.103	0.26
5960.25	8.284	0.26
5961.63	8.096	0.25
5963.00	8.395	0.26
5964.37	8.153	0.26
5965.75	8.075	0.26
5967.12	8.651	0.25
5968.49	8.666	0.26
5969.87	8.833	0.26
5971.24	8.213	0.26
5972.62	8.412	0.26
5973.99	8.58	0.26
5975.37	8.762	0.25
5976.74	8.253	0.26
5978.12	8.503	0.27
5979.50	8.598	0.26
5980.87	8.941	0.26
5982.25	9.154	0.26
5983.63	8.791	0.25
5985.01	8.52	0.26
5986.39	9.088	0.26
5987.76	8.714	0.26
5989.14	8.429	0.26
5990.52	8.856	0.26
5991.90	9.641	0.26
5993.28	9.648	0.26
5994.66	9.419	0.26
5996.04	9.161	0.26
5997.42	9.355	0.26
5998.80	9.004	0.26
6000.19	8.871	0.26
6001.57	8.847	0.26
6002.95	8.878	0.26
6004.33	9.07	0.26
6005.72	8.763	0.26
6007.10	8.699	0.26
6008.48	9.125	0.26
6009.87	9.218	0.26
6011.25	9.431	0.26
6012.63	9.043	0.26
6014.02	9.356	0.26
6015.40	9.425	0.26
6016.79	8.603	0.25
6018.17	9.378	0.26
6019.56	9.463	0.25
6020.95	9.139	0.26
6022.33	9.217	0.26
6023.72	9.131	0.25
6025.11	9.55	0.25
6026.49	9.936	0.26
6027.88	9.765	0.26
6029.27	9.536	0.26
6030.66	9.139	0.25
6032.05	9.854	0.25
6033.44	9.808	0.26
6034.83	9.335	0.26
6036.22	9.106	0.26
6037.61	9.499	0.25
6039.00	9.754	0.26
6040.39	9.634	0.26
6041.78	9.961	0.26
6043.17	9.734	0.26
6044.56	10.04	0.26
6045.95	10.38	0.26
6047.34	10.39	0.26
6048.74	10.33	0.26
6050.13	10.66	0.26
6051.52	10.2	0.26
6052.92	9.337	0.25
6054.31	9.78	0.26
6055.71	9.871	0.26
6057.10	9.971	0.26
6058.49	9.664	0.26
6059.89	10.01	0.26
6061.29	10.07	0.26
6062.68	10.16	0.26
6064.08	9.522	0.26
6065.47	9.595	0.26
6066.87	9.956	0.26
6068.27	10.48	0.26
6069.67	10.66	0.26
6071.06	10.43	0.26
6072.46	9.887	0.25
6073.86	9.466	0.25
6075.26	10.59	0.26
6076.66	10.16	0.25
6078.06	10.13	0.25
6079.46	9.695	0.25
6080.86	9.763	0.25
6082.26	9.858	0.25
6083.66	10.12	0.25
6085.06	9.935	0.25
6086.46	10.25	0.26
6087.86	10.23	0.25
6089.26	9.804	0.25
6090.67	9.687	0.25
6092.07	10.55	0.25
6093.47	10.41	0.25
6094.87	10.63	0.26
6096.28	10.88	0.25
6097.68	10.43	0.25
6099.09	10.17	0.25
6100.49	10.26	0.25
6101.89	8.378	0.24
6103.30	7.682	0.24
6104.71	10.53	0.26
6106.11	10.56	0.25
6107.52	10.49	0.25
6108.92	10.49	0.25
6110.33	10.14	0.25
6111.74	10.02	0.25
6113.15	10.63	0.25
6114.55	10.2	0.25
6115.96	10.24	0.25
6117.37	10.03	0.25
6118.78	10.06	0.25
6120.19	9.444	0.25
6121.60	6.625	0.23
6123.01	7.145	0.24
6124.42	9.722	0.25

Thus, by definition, 0.11 mag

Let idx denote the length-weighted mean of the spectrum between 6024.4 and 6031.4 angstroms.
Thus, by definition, 9.58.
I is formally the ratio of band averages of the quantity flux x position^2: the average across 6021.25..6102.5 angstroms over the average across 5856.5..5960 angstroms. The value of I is 1.43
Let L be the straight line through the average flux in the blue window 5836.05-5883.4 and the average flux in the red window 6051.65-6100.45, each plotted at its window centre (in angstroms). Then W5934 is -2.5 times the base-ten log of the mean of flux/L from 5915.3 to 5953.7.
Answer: 0.09 mag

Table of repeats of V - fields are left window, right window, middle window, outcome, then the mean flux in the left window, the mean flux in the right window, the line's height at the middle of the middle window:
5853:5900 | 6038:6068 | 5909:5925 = -0.05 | 6.53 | 9.96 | 7.31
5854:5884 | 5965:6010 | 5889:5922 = 0.31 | 7.79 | 8.83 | 8.11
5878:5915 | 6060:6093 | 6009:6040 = -0.07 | 5.77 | 10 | 8.81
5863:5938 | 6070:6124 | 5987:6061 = -0.08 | 6.87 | 9.9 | 8.77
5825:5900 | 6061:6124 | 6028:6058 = -0.05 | 7.55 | 9.92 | 9.41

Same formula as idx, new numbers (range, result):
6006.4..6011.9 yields 9.12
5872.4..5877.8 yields 7.62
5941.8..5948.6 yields 8.69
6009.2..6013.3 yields 9.25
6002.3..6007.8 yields 8.86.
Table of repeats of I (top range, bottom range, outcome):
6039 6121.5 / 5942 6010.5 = 1.20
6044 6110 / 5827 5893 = 1.37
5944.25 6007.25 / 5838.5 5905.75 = 1.27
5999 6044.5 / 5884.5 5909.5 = 1.90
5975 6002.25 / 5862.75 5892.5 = 1.41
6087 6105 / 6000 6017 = 1.13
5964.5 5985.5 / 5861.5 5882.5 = 1.15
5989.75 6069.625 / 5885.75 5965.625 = 1.37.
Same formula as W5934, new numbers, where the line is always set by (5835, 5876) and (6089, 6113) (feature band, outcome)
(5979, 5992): 0.063 mag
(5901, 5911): 0.229 mag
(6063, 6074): -0.016 mag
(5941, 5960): 0.099 mag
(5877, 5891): 0.497 mag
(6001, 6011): 0.062 mag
